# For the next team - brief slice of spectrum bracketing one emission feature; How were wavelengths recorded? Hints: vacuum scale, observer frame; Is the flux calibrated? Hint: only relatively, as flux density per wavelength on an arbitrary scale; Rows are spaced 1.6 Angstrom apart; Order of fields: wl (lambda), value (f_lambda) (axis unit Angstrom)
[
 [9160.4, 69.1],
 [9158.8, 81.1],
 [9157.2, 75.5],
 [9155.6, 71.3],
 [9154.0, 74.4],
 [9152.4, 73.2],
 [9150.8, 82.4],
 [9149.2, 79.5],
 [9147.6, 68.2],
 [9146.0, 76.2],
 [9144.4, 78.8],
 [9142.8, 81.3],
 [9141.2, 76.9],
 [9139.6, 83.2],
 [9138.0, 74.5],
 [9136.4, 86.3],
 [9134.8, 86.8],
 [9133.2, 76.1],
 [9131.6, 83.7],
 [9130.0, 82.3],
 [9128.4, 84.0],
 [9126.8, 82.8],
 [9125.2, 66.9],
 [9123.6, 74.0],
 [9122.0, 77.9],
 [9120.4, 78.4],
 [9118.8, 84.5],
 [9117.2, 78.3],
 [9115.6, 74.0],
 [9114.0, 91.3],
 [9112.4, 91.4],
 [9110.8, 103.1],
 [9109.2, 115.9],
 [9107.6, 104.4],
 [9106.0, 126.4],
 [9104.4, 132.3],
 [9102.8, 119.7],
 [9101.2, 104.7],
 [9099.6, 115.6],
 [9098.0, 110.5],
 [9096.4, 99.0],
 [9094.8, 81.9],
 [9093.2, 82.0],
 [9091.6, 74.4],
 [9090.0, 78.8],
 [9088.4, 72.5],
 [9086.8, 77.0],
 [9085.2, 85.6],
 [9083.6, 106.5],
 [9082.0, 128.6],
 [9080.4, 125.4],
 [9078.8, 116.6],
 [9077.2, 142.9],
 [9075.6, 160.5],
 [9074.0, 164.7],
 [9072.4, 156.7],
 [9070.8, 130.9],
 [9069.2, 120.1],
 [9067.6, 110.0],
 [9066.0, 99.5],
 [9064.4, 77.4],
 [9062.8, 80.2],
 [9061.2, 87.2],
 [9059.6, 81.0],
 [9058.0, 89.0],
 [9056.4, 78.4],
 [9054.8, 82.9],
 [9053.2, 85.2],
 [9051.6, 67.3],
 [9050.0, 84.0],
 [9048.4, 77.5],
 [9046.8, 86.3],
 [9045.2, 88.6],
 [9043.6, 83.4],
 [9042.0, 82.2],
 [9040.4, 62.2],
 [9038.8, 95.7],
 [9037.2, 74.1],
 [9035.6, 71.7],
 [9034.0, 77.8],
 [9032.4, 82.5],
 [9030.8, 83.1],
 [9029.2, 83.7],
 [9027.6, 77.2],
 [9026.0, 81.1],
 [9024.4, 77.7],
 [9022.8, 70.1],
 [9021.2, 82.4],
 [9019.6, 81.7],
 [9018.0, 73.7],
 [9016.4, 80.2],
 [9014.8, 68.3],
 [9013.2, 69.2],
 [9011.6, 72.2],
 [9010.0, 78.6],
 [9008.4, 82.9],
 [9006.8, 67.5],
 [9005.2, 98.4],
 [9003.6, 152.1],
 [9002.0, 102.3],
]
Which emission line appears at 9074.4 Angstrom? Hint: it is H-alpha 6563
